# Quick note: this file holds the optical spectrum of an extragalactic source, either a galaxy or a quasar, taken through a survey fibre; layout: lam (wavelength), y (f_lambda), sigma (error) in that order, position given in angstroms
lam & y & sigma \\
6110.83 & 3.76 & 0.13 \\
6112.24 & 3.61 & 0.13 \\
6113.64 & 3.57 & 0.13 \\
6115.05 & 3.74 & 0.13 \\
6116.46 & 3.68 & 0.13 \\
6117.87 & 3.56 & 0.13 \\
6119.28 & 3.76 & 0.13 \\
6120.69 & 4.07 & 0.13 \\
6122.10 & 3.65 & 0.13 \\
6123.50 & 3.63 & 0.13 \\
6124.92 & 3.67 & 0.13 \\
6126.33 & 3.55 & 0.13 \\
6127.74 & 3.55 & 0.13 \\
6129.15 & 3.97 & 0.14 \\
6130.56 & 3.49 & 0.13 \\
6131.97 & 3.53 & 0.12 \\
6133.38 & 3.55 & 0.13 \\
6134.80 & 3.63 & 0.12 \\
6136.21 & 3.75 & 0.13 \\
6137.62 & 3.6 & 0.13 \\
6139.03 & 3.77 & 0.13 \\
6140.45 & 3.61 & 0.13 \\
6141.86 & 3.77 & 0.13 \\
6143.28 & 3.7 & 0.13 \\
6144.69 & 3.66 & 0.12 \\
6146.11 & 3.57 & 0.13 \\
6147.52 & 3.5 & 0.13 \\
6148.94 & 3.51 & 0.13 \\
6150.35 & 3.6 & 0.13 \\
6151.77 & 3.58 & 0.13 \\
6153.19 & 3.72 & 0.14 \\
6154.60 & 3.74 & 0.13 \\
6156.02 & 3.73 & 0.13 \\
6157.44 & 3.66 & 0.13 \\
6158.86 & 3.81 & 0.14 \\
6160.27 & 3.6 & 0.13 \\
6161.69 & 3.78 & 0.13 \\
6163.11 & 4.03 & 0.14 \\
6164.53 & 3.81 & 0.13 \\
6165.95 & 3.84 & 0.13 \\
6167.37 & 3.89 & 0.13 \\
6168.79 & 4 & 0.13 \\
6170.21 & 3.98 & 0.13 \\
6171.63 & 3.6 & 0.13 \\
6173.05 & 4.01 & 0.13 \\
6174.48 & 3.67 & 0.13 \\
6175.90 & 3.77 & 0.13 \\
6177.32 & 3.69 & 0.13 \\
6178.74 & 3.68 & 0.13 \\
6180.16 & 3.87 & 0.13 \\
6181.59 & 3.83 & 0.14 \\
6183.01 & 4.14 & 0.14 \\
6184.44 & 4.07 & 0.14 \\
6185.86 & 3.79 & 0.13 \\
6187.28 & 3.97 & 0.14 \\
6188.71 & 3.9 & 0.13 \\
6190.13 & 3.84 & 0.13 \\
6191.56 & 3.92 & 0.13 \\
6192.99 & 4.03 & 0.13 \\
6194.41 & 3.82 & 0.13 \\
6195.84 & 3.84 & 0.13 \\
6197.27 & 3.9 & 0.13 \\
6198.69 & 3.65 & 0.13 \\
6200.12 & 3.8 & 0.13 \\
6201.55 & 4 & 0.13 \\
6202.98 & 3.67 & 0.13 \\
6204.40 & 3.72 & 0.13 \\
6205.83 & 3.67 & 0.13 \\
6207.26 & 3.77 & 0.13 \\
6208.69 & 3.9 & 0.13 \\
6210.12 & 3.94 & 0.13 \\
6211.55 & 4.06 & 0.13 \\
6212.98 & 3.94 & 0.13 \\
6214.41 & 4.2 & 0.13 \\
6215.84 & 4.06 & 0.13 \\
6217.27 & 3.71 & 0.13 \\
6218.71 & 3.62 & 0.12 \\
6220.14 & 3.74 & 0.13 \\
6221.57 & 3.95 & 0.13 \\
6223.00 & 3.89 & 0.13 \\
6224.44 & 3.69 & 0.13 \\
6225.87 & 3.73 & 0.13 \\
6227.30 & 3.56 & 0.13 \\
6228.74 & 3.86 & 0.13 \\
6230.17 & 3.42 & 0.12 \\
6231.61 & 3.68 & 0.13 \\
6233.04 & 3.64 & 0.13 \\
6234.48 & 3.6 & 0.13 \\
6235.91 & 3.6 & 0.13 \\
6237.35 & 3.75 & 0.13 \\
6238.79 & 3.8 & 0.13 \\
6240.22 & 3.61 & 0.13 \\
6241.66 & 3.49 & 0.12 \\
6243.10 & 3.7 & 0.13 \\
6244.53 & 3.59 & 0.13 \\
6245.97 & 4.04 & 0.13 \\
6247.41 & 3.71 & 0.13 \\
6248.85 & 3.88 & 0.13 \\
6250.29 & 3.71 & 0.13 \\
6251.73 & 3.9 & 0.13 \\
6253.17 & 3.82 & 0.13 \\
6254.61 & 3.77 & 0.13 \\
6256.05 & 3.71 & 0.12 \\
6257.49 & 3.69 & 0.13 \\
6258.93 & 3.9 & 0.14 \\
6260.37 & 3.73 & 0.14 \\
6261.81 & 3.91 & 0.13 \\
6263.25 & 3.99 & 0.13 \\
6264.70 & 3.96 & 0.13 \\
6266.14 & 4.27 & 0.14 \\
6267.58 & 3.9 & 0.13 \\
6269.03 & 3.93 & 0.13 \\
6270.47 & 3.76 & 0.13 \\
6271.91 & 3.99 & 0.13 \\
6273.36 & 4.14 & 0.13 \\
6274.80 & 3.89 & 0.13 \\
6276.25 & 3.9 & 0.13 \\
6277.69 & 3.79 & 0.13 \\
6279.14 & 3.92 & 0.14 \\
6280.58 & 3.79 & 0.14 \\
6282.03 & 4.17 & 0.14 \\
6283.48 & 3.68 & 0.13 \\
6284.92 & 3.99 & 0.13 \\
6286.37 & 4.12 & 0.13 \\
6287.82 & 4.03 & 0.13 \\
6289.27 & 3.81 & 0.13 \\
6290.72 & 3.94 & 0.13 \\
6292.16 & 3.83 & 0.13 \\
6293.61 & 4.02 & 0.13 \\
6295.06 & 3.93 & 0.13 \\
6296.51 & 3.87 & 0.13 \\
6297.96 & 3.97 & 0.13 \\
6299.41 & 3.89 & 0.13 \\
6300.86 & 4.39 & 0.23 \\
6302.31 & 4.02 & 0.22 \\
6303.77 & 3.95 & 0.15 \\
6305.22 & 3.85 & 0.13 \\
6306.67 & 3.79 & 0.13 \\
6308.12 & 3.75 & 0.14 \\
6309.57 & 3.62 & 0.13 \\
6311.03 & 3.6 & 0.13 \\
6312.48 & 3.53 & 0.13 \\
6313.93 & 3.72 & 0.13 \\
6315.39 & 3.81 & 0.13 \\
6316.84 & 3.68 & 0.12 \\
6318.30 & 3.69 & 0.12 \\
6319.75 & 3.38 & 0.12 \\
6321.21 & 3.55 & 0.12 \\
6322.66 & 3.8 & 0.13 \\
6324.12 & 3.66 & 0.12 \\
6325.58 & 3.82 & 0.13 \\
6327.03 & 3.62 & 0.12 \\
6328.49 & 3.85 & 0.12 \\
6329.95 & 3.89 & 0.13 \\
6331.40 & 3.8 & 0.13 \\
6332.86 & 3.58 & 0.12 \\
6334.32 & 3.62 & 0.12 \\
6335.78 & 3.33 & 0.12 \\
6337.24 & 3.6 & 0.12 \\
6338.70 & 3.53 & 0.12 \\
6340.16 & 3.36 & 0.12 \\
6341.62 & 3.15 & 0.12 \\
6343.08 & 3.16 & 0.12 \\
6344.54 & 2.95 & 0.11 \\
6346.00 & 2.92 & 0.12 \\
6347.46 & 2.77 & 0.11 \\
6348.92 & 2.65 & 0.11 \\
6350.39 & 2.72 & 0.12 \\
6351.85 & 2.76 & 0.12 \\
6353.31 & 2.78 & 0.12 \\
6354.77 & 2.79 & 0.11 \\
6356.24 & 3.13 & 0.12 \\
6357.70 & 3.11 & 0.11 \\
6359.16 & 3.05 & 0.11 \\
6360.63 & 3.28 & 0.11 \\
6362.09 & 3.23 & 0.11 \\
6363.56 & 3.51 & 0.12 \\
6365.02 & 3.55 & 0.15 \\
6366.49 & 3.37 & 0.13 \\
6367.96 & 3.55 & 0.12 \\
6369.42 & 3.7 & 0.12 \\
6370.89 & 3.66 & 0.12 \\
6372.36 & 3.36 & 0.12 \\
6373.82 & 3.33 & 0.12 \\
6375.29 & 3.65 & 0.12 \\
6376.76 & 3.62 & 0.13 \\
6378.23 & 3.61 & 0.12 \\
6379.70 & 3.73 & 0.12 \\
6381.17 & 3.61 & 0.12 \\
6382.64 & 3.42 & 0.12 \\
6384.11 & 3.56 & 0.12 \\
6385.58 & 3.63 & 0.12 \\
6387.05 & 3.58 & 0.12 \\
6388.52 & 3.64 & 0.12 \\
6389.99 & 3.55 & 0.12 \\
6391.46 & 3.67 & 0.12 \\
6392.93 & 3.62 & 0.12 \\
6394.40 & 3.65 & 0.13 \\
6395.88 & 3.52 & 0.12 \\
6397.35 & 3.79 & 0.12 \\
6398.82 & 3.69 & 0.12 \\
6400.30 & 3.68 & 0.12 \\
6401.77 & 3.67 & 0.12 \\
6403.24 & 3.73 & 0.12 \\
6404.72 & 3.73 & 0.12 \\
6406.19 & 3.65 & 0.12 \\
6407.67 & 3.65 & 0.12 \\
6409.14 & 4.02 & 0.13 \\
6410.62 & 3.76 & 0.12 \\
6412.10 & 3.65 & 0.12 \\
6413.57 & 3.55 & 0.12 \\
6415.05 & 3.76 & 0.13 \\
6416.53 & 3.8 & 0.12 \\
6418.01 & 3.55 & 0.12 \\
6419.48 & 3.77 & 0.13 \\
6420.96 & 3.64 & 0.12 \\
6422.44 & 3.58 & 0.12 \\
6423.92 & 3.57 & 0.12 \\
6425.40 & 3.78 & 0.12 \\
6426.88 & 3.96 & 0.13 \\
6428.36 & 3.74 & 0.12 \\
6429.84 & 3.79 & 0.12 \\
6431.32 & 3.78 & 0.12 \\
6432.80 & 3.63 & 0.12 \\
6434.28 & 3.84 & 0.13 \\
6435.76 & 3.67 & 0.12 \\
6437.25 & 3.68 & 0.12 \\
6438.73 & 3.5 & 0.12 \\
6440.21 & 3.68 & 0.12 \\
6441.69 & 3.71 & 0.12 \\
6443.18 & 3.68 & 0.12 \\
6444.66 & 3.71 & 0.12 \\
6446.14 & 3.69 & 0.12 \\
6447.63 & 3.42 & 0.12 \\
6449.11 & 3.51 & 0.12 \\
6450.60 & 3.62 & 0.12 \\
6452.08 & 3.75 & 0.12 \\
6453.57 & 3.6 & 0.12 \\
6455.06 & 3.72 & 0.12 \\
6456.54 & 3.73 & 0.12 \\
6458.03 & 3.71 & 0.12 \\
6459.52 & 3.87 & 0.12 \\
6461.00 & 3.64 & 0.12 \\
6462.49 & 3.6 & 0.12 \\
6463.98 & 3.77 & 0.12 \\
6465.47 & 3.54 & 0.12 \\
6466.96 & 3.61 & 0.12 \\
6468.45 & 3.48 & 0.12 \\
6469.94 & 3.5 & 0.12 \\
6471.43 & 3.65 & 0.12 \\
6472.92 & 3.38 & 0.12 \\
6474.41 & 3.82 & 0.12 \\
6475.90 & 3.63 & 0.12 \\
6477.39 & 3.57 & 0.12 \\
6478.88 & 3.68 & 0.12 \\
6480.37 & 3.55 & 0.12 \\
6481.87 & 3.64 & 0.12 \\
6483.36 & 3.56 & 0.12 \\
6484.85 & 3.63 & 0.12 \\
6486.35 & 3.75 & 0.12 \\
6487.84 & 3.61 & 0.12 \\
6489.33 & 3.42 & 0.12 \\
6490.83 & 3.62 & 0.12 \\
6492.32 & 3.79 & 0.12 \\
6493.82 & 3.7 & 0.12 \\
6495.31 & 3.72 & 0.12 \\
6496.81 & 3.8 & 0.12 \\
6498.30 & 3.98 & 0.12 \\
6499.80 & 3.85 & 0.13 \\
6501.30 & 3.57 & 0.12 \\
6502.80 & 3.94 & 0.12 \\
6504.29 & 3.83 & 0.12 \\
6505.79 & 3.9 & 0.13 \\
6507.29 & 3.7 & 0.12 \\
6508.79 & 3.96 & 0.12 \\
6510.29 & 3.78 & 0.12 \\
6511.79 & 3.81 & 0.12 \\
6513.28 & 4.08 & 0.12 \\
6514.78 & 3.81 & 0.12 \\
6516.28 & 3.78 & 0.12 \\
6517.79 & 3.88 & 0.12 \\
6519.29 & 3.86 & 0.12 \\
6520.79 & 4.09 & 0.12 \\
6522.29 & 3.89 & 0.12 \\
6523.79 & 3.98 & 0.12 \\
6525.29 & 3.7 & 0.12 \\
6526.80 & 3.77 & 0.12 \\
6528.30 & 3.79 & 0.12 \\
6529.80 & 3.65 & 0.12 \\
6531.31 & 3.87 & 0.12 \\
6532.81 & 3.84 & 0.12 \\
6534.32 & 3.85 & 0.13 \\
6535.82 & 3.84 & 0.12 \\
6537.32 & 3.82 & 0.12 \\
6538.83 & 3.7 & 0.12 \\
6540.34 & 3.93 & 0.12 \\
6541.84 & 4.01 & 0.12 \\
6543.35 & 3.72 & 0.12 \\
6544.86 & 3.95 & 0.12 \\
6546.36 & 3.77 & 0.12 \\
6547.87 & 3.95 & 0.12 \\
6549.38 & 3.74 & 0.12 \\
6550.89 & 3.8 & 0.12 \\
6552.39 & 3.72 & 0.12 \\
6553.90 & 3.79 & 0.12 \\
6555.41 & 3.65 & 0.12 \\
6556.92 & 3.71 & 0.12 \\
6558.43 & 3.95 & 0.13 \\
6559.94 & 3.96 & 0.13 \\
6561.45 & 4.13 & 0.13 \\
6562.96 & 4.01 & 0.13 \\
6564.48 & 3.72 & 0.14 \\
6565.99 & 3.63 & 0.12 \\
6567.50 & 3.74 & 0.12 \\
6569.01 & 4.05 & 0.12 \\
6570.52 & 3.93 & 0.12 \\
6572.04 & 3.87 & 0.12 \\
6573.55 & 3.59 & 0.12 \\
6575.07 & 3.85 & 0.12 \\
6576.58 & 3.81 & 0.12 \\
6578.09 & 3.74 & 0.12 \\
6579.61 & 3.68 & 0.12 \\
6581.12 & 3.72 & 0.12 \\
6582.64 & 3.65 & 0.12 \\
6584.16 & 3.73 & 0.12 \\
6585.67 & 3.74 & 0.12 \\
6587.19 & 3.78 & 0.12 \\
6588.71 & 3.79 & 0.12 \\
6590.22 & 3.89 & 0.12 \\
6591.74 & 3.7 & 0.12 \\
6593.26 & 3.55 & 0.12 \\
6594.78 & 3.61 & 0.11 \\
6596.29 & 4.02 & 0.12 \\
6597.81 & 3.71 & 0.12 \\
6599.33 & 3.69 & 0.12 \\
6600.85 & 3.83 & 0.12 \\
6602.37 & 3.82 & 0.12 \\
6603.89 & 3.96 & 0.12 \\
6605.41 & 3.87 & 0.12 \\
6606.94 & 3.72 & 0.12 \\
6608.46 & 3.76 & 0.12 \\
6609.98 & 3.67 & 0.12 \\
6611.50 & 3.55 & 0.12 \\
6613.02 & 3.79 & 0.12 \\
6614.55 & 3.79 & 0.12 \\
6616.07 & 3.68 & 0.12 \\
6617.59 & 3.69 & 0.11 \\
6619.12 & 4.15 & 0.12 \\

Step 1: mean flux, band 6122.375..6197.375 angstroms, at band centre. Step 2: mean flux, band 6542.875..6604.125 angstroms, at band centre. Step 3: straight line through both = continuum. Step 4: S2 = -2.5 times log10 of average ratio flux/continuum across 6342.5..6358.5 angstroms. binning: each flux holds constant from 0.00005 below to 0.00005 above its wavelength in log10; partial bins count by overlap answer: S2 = 0.292 mag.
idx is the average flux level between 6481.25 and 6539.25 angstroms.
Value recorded 3.79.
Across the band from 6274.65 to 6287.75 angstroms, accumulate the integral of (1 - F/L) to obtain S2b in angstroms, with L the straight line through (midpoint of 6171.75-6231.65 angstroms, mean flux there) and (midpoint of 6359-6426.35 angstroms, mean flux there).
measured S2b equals -0.6 angstroms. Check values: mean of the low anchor 3.83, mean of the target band 3.92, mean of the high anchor 3.61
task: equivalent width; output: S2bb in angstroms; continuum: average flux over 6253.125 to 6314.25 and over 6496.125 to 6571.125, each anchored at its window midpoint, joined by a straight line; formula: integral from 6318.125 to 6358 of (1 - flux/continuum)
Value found 5.80 angstroms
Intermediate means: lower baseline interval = 3.89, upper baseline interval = 3.84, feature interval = 3.32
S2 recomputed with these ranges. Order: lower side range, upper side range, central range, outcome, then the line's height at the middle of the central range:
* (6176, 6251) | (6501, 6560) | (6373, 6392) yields 0.069 mag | 3.82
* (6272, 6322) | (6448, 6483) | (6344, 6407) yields 0.105 mag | 3.75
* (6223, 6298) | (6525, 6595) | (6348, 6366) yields 0.245 mag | 3.82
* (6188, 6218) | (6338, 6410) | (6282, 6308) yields -0.093 mag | 3.62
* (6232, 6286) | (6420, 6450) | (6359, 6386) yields 0.069 mag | 3.73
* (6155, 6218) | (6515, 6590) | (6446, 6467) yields 0.051 mag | 3.83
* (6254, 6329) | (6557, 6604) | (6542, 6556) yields 0.001 mag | 3.8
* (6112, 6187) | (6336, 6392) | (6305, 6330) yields -0.086 mag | 3.41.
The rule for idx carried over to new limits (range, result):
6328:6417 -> 3.46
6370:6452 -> 3.66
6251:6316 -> 3.89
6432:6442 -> 3.67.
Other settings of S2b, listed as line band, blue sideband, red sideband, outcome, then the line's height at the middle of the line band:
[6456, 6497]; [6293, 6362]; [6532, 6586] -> 0.7 angstroms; 3.7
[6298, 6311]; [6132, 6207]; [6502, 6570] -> -0.3 angstroms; 3.8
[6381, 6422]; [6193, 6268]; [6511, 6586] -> 1.6 angstroms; 3.81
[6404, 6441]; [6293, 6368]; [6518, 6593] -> -0.8 angstroms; 3.63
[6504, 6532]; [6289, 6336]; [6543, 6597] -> -0.4 angstroms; 3.79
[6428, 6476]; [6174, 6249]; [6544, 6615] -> 1.7 angstroms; 3.79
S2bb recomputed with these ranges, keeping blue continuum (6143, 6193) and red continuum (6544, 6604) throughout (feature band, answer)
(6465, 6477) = 0.7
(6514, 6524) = -0.3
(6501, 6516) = -0.2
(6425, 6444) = 0.3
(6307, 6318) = 0.3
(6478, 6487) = 0.4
